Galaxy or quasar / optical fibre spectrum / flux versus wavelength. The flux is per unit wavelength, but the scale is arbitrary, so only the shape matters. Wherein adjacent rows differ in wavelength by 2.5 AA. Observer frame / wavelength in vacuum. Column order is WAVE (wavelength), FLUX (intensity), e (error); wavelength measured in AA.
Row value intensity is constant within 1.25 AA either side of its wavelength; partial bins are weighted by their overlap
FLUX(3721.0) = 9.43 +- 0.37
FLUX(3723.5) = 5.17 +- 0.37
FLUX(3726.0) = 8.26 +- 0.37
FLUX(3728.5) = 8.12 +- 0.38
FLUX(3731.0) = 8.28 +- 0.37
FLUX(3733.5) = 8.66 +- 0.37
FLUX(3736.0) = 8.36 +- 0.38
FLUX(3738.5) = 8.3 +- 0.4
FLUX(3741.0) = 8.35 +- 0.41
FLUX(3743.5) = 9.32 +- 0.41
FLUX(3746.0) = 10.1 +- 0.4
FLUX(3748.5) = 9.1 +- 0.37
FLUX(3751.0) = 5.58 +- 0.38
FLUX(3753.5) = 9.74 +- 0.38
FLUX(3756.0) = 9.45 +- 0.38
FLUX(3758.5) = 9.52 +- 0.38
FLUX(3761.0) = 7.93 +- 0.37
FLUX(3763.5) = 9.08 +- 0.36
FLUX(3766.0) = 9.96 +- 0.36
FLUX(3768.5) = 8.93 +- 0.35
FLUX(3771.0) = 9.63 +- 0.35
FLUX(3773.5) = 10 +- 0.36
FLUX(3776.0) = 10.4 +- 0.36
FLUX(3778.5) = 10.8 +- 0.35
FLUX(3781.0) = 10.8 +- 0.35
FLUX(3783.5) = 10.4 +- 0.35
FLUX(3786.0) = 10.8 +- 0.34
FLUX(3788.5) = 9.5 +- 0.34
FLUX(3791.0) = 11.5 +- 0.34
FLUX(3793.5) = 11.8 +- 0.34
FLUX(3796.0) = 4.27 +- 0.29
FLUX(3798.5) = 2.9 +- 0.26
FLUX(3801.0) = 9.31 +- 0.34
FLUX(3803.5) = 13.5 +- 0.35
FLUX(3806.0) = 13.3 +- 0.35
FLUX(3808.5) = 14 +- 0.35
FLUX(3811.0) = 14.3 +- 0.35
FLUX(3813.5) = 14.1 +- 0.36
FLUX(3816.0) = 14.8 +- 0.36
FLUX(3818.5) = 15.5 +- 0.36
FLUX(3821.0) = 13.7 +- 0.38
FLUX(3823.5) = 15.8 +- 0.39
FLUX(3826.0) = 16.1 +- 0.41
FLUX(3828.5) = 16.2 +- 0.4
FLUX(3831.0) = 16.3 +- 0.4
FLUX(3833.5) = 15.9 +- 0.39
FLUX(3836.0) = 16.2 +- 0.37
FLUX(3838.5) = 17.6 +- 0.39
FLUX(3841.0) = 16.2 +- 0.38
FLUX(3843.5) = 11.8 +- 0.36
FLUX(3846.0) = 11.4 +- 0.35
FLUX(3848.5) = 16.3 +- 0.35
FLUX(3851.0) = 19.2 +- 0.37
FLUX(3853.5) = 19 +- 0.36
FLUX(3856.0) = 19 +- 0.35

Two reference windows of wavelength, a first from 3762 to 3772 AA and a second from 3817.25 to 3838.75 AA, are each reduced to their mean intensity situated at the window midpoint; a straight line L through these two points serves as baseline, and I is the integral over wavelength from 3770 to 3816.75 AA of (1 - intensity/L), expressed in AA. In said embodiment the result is 5.1 AA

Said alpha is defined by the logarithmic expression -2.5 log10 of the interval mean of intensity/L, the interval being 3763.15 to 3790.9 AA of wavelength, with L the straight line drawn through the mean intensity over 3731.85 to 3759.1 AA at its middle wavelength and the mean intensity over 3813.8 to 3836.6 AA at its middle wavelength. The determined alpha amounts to 0.13 mag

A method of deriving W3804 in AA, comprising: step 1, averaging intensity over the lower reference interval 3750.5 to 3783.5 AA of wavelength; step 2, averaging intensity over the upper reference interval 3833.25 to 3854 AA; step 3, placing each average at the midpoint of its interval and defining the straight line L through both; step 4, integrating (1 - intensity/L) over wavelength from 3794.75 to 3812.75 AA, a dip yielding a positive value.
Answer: 3.35 AA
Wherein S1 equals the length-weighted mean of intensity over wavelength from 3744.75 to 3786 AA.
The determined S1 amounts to 9.5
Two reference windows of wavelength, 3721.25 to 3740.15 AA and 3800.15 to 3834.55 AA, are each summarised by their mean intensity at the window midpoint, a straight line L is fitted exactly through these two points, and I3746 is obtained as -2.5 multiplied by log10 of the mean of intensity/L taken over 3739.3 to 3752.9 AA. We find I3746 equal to 0.07 mag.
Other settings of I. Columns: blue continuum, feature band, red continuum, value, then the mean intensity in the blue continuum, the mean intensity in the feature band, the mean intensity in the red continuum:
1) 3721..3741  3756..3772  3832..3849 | 1.5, 8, 9.19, 15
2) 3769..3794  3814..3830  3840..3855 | -1.9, 10.5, 15.3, 15.7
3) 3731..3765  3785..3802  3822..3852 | 5.1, 8.72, 8.54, 15.7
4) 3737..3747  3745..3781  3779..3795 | 1.6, 8.97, 9.35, 10.7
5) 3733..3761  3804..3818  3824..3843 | 0.1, 8.74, 14.1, 16.2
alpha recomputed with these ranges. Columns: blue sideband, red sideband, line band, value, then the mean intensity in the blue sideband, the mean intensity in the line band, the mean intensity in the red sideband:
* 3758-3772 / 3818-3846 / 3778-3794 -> 0.03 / 9.15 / 10.8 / 15.4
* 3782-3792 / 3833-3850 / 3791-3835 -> -0.01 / 10.5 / 13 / 15.1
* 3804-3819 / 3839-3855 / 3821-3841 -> -0.07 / 14.2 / 16.1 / 15.8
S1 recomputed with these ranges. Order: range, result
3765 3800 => 9.4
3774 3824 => 11.5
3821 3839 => 16.1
